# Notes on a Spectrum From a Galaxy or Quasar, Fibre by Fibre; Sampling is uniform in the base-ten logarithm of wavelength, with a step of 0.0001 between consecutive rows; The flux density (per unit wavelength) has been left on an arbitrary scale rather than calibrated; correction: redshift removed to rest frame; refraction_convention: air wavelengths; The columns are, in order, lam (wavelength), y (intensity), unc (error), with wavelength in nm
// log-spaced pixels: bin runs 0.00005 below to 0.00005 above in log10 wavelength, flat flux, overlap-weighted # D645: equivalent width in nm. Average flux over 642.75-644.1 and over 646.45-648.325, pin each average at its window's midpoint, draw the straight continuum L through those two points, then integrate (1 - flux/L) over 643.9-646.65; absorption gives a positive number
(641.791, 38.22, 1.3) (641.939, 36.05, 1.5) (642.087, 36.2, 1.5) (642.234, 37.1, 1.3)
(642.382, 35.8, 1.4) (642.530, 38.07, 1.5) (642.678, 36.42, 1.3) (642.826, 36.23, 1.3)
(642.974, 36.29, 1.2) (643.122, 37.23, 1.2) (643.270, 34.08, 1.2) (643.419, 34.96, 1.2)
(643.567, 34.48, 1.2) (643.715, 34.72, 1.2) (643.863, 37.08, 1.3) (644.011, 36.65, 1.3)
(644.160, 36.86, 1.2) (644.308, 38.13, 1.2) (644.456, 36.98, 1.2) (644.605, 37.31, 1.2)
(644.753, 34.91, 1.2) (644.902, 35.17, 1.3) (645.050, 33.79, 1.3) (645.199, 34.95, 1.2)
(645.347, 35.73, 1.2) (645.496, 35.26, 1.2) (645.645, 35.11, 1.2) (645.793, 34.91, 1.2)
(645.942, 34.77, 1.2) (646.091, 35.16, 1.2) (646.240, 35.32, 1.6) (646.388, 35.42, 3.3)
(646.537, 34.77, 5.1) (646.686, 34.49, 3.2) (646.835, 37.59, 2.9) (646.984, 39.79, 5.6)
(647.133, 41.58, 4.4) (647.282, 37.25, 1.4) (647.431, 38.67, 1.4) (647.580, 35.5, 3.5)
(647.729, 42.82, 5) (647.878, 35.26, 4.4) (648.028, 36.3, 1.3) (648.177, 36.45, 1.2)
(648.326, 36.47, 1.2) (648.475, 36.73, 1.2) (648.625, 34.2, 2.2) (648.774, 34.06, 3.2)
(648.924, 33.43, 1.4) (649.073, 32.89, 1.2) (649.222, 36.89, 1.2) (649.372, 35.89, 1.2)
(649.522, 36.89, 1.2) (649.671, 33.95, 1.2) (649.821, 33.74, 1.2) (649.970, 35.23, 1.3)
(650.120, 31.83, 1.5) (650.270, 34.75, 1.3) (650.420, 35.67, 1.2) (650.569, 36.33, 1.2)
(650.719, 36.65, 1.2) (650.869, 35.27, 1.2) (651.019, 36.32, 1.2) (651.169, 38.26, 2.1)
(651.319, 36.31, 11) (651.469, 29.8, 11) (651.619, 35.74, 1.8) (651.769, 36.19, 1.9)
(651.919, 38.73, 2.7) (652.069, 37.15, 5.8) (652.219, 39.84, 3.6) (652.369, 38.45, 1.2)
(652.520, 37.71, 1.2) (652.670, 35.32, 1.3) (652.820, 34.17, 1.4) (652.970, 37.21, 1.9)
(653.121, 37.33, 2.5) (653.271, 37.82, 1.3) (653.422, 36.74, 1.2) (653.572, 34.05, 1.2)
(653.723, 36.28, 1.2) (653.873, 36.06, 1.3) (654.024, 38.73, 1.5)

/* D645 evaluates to 0.07 nm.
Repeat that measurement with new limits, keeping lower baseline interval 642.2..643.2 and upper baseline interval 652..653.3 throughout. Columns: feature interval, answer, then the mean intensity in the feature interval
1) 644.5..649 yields 0.098 nm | 36.1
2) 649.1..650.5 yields 0.081 nm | 34.9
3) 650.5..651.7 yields 0.050 nm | 35.6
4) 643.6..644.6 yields 0.003 nm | 36.7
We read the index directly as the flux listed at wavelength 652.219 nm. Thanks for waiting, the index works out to 39.84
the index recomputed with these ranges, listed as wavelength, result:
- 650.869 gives 35.27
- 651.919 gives 38.73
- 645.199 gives 34.95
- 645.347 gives 35.73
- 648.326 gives 36.47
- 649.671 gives 33.95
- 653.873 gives 36.06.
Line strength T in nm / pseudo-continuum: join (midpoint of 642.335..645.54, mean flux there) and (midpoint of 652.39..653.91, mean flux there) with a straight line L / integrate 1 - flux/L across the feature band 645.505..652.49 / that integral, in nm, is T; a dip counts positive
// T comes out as 0.02 nm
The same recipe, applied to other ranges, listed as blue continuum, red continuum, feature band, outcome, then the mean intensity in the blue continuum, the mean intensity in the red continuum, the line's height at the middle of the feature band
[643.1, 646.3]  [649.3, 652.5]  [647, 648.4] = -0.085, 35.6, 35.9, 35.7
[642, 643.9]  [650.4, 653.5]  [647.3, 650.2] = 0.055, 36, 36.5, 36.4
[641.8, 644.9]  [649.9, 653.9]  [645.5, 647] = 0.028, 36.3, 36.1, 36.2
